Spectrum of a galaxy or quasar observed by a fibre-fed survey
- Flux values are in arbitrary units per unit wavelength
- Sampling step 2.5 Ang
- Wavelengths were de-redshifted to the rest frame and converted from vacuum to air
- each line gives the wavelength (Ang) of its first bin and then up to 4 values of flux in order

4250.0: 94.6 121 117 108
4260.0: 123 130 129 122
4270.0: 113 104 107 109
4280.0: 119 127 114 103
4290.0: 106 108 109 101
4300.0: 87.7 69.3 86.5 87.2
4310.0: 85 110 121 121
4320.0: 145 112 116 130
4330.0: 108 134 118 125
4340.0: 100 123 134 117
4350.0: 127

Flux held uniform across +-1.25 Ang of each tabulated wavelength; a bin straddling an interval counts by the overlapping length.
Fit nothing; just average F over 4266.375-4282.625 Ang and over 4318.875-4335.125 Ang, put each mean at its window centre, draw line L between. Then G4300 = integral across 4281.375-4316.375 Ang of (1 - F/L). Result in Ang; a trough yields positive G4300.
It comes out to 5.0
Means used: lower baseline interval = 114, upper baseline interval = 123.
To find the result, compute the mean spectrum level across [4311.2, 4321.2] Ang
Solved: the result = 124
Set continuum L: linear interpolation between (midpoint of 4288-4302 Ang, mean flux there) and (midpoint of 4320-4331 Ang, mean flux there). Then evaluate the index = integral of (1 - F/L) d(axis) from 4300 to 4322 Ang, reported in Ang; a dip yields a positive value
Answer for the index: 1.7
